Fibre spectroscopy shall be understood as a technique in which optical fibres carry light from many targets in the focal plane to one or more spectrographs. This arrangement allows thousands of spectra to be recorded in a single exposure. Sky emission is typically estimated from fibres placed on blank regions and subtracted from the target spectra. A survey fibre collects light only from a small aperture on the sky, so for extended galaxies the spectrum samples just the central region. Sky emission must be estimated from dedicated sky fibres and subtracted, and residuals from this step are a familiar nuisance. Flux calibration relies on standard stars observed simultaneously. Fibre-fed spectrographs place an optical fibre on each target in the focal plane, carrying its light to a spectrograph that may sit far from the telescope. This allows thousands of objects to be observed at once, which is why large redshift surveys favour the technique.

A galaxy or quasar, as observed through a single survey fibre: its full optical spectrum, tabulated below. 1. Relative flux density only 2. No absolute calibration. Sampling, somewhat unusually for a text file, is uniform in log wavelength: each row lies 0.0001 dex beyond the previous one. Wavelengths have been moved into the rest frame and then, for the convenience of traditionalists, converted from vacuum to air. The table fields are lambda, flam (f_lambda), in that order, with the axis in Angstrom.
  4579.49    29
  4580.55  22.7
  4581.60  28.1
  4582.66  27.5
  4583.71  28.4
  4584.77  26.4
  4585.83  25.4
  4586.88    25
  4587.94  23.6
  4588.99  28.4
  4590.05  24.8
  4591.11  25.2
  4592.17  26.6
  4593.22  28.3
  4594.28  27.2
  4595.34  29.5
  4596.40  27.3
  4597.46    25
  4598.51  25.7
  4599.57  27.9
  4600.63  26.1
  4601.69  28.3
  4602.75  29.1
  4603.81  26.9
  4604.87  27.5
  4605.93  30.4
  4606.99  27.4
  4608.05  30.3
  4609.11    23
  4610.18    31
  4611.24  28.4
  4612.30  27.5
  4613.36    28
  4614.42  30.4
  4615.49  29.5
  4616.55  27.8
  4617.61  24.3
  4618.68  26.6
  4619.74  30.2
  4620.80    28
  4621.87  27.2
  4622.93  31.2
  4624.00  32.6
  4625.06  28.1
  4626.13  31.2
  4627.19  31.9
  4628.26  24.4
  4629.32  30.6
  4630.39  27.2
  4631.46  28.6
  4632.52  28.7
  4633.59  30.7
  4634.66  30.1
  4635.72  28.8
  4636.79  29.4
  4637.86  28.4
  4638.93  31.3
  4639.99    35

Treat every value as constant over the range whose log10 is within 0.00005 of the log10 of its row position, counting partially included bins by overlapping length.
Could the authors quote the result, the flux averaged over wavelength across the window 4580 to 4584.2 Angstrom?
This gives 26.7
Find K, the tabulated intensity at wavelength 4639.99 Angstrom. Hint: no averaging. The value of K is 35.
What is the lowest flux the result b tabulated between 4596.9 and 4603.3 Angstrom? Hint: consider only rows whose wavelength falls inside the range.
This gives 25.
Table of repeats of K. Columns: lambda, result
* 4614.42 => 30.4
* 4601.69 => 28.3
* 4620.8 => 28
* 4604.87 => 27.5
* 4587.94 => 23.6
